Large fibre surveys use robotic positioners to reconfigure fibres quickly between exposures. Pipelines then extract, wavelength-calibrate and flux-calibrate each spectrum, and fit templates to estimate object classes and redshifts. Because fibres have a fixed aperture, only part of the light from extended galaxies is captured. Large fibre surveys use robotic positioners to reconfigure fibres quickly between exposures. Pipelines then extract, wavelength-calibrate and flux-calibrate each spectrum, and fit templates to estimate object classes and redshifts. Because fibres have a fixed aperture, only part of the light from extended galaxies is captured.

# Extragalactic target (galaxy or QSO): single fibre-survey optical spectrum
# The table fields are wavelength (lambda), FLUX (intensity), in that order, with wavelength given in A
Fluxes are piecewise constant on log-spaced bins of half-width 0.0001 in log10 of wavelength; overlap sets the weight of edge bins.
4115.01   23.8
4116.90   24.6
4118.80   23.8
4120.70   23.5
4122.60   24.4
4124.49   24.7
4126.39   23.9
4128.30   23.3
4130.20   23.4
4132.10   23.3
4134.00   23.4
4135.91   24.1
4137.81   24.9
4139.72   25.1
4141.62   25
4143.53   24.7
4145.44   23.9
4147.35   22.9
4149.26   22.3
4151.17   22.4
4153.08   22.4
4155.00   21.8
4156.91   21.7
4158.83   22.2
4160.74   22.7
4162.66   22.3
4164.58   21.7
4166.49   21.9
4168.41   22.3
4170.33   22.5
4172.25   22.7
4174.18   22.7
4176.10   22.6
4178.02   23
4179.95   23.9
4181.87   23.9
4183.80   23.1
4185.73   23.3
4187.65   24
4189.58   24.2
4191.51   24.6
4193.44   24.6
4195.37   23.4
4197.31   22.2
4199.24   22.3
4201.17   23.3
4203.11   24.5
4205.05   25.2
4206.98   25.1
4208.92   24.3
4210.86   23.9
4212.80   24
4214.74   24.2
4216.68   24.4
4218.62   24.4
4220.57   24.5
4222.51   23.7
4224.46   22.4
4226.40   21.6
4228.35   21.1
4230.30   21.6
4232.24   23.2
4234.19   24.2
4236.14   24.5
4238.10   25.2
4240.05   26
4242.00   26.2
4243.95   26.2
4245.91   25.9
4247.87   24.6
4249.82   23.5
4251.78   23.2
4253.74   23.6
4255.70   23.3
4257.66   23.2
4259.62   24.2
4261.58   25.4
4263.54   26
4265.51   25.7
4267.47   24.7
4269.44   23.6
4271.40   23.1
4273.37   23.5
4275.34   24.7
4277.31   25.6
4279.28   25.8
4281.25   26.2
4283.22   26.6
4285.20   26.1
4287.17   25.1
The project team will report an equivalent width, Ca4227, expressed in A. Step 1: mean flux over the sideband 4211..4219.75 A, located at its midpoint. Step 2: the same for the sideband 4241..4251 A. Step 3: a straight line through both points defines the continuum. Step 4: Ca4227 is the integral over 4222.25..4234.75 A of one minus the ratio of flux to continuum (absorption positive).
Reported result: 1.1 A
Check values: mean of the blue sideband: 24.2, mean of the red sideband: 25.2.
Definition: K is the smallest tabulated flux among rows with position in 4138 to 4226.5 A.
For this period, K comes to 21.6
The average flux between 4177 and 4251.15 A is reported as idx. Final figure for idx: 23.9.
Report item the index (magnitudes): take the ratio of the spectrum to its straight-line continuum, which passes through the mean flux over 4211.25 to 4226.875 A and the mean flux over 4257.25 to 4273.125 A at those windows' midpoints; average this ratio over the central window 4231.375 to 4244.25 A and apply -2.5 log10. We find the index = -0.04 mag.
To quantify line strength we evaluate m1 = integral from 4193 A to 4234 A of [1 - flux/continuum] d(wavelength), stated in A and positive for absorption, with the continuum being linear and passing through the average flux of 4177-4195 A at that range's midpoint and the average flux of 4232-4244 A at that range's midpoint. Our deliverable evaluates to 1.64 A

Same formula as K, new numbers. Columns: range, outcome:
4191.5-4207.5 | 22.2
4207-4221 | 23.9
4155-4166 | 21.7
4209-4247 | 21.1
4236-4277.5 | 23.1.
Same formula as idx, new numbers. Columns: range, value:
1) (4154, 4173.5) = 22.2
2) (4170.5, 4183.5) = 23.1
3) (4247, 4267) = 24.3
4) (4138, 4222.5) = 23.4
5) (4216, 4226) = 23.7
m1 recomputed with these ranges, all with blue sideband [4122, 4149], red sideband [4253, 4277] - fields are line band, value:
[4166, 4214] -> 1.2 A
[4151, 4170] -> 1.5 A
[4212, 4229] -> 0.6 A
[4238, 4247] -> -0.6 A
